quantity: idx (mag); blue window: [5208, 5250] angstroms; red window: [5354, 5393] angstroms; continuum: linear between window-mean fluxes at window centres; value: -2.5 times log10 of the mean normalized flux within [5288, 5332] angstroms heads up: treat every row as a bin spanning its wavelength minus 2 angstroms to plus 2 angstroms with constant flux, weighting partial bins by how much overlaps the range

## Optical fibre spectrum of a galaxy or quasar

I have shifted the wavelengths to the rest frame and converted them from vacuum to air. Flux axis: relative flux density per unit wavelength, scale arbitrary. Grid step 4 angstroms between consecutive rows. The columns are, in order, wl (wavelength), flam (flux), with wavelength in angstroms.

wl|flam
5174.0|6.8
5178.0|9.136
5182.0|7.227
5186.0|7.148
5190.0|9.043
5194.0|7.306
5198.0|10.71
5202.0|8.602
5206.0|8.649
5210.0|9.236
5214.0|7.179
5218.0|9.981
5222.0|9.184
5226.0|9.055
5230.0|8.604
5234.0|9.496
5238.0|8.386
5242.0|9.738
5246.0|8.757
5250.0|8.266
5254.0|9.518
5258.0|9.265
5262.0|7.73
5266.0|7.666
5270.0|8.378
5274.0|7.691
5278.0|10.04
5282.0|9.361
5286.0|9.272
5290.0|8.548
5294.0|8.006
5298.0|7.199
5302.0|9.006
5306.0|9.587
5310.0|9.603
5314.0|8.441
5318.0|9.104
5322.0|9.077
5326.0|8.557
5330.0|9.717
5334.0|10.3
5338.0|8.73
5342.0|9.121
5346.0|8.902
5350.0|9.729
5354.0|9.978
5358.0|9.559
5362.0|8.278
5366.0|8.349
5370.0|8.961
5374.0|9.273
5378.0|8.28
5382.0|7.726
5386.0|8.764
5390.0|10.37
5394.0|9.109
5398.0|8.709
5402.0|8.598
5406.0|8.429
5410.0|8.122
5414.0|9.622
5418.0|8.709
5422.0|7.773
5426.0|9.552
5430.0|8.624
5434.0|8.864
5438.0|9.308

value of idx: 0.014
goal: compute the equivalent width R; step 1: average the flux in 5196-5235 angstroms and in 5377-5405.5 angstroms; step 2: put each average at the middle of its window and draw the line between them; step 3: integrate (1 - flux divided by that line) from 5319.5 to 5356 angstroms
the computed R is -1.9 angstroms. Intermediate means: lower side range 9.06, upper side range 8.79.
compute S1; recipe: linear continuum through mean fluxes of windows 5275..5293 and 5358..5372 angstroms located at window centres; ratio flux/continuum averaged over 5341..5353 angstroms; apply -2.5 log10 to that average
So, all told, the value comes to -0.07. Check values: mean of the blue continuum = 9.14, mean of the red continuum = 8.68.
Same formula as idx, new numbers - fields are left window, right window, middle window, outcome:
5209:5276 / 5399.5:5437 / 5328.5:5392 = -0.050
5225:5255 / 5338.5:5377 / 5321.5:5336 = -0.046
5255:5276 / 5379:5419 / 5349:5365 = -0.083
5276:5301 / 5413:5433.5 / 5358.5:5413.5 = 0.008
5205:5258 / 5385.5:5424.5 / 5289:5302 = 0.111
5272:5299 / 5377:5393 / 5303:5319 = -0.059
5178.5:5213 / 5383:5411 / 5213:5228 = -0.054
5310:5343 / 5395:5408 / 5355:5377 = -0.004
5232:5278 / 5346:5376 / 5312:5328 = 0.021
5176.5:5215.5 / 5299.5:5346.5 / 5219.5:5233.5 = -0.054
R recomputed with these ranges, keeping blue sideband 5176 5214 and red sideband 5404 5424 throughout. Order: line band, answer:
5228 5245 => -1.1 angstroms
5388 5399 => -1.2 angstroms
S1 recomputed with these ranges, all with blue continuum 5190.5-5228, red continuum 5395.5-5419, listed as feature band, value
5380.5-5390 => 0.00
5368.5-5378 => -0.03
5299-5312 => -0.05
